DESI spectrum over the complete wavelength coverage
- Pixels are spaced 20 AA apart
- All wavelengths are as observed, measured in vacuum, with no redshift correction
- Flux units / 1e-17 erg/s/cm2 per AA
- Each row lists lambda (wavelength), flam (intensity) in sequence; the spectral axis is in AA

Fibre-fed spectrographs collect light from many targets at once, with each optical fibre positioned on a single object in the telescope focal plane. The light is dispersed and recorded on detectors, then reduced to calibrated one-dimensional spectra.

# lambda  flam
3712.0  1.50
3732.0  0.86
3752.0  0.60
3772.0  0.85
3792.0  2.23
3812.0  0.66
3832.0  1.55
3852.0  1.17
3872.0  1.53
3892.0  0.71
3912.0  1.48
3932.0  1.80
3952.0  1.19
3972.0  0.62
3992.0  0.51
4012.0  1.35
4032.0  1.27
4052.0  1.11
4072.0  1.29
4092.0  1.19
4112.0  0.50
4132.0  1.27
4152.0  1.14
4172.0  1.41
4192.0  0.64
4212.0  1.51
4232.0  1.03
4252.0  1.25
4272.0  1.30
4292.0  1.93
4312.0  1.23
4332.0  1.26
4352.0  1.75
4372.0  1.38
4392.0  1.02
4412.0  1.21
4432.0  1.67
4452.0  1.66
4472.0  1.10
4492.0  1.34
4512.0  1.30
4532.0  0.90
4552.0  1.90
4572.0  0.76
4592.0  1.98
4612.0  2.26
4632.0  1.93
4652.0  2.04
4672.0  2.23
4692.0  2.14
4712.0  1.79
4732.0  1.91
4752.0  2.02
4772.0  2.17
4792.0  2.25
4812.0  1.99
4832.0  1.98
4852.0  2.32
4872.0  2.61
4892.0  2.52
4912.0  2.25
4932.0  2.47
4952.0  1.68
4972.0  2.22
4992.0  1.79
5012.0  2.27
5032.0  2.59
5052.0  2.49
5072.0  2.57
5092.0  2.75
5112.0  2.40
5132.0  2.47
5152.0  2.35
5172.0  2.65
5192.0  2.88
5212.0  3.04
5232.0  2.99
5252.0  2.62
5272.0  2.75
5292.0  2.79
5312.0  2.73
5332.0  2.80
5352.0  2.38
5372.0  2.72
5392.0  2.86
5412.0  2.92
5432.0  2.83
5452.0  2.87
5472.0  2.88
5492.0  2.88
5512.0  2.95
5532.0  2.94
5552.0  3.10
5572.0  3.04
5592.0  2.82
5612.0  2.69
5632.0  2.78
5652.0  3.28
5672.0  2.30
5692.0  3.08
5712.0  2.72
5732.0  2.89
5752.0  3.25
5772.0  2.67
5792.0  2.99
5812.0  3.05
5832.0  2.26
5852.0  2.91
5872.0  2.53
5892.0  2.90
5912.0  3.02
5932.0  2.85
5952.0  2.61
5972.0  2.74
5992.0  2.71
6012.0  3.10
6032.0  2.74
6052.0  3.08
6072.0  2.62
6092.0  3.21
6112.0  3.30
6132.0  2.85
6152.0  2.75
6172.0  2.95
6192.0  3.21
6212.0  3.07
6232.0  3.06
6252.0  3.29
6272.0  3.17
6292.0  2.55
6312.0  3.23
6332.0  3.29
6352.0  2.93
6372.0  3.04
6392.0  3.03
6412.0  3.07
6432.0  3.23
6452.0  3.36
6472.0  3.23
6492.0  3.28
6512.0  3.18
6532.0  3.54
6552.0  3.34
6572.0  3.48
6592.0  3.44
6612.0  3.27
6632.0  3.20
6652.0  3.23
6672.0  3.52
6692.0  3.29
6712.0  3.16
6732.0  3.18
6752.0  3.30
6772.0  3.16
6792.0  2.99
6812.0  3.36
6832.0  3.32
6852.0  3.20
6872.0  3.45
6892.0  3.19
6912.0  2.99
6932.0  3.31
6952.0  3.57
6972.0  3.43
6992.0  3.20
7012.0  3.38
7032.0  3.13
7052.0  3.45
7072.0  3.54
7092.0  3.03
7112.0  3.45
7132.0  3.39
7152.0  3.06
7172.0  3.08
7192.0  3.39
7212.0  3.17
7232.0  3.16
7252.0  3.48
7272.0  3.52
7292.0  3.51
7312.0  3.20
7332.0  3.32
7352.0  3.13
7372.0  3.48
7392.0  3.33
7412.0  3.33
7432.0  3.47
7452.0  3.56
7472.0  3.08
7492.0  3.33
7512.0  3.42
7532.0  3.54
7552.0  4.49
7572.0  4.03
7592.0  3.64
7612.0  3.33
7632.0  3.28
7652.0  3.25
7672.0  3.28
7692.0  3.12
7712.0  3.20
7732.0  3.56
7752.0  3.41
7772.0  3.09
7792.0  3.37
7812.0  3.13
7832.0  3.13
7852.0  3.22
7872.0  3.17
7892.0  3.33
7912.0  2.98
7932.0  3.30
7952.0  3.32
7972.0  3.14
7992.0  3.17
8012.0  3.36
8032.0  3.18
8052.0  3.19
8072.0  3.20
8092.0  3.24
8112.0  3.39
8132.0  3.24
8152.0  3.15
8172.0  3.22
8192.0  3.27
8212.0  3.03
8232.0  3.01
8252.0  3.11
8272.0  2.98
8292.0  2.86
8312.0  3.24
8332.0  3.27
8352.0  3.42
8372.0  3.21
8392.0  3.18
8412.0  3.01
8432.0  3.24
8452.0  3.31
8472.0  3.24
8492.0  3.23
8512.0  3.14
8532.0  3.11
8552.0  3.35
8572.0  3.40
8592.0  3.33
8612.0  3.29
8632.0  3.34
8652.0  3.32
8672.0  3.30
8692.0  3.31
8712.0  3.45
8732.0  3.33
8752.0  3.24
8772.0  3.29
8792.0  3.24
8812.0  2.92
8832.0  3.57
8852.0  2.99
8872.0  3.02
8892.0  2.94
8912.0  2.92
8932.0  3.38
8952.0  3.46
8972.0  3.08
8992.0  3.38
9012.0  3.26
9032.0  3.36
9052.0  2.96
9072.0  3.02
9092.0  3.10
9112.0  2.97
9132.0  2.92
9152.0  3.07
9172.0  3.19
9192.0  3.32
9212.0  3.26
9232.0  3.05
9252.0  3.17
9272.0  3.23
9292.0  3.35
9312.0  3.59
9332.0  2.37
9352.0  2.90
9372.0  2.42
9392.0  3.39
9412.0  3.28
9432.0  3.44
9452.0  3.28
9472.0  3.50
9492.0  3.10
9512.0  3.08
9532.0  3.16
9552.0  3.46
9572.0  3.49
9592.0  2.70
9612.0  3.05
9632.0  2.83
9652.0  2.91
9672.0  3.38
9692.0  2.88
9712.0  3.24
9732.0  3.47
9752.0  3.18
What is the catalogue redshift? 0.15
